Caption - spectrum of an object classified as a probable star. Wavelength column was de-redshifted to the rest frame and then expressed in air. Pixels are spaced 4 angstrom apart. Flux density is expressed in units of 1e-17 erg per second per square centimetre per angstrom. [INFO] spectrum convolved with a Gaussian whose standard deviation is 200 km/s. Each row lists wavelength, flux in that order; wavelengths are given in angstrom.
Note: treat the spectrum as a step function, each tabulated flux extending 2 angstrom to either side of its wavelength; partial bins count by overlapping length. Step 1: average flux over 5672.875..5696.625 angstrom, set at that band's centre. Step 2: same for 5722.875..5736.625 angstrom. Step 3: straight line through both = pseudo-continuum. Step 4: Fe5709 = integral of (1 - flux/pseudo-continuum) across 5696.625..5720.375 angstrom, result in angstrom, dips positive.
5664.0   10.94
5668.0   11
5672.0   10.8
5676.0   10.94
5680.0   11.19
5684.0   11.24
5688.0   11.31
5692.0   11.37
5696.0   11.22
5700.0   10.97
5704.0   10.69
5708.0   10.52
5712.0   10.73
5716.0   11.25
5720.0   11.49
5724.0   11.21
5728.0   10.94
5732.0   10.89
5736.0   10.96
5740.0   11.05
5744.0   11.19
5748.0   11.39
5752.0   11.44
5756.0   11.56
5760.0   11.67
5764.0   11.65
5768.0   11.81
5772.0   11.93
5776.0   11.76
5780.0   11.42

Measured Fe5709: 0.4 angstrom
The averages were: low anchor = 11.2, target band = 10.9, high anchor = 11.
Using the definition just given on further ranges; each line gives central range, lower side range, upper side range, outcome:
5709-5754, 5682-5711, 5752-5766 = 0.9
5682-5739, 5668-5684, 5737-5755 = 0.4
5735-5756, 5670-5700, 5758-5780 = 0.6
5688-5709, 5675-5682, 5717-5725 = 0.4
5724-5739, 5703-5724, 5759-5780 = 0.3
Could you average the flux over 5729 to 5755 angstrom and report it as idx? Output 11.2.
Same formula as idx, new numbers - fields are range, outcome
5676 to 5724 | 11.1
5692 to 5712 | 10.9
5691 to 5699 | 11.2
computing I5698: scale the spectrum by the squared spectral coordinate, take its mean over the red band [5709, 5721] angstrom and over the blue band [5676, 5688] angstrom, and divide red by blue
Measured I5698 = 1.00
